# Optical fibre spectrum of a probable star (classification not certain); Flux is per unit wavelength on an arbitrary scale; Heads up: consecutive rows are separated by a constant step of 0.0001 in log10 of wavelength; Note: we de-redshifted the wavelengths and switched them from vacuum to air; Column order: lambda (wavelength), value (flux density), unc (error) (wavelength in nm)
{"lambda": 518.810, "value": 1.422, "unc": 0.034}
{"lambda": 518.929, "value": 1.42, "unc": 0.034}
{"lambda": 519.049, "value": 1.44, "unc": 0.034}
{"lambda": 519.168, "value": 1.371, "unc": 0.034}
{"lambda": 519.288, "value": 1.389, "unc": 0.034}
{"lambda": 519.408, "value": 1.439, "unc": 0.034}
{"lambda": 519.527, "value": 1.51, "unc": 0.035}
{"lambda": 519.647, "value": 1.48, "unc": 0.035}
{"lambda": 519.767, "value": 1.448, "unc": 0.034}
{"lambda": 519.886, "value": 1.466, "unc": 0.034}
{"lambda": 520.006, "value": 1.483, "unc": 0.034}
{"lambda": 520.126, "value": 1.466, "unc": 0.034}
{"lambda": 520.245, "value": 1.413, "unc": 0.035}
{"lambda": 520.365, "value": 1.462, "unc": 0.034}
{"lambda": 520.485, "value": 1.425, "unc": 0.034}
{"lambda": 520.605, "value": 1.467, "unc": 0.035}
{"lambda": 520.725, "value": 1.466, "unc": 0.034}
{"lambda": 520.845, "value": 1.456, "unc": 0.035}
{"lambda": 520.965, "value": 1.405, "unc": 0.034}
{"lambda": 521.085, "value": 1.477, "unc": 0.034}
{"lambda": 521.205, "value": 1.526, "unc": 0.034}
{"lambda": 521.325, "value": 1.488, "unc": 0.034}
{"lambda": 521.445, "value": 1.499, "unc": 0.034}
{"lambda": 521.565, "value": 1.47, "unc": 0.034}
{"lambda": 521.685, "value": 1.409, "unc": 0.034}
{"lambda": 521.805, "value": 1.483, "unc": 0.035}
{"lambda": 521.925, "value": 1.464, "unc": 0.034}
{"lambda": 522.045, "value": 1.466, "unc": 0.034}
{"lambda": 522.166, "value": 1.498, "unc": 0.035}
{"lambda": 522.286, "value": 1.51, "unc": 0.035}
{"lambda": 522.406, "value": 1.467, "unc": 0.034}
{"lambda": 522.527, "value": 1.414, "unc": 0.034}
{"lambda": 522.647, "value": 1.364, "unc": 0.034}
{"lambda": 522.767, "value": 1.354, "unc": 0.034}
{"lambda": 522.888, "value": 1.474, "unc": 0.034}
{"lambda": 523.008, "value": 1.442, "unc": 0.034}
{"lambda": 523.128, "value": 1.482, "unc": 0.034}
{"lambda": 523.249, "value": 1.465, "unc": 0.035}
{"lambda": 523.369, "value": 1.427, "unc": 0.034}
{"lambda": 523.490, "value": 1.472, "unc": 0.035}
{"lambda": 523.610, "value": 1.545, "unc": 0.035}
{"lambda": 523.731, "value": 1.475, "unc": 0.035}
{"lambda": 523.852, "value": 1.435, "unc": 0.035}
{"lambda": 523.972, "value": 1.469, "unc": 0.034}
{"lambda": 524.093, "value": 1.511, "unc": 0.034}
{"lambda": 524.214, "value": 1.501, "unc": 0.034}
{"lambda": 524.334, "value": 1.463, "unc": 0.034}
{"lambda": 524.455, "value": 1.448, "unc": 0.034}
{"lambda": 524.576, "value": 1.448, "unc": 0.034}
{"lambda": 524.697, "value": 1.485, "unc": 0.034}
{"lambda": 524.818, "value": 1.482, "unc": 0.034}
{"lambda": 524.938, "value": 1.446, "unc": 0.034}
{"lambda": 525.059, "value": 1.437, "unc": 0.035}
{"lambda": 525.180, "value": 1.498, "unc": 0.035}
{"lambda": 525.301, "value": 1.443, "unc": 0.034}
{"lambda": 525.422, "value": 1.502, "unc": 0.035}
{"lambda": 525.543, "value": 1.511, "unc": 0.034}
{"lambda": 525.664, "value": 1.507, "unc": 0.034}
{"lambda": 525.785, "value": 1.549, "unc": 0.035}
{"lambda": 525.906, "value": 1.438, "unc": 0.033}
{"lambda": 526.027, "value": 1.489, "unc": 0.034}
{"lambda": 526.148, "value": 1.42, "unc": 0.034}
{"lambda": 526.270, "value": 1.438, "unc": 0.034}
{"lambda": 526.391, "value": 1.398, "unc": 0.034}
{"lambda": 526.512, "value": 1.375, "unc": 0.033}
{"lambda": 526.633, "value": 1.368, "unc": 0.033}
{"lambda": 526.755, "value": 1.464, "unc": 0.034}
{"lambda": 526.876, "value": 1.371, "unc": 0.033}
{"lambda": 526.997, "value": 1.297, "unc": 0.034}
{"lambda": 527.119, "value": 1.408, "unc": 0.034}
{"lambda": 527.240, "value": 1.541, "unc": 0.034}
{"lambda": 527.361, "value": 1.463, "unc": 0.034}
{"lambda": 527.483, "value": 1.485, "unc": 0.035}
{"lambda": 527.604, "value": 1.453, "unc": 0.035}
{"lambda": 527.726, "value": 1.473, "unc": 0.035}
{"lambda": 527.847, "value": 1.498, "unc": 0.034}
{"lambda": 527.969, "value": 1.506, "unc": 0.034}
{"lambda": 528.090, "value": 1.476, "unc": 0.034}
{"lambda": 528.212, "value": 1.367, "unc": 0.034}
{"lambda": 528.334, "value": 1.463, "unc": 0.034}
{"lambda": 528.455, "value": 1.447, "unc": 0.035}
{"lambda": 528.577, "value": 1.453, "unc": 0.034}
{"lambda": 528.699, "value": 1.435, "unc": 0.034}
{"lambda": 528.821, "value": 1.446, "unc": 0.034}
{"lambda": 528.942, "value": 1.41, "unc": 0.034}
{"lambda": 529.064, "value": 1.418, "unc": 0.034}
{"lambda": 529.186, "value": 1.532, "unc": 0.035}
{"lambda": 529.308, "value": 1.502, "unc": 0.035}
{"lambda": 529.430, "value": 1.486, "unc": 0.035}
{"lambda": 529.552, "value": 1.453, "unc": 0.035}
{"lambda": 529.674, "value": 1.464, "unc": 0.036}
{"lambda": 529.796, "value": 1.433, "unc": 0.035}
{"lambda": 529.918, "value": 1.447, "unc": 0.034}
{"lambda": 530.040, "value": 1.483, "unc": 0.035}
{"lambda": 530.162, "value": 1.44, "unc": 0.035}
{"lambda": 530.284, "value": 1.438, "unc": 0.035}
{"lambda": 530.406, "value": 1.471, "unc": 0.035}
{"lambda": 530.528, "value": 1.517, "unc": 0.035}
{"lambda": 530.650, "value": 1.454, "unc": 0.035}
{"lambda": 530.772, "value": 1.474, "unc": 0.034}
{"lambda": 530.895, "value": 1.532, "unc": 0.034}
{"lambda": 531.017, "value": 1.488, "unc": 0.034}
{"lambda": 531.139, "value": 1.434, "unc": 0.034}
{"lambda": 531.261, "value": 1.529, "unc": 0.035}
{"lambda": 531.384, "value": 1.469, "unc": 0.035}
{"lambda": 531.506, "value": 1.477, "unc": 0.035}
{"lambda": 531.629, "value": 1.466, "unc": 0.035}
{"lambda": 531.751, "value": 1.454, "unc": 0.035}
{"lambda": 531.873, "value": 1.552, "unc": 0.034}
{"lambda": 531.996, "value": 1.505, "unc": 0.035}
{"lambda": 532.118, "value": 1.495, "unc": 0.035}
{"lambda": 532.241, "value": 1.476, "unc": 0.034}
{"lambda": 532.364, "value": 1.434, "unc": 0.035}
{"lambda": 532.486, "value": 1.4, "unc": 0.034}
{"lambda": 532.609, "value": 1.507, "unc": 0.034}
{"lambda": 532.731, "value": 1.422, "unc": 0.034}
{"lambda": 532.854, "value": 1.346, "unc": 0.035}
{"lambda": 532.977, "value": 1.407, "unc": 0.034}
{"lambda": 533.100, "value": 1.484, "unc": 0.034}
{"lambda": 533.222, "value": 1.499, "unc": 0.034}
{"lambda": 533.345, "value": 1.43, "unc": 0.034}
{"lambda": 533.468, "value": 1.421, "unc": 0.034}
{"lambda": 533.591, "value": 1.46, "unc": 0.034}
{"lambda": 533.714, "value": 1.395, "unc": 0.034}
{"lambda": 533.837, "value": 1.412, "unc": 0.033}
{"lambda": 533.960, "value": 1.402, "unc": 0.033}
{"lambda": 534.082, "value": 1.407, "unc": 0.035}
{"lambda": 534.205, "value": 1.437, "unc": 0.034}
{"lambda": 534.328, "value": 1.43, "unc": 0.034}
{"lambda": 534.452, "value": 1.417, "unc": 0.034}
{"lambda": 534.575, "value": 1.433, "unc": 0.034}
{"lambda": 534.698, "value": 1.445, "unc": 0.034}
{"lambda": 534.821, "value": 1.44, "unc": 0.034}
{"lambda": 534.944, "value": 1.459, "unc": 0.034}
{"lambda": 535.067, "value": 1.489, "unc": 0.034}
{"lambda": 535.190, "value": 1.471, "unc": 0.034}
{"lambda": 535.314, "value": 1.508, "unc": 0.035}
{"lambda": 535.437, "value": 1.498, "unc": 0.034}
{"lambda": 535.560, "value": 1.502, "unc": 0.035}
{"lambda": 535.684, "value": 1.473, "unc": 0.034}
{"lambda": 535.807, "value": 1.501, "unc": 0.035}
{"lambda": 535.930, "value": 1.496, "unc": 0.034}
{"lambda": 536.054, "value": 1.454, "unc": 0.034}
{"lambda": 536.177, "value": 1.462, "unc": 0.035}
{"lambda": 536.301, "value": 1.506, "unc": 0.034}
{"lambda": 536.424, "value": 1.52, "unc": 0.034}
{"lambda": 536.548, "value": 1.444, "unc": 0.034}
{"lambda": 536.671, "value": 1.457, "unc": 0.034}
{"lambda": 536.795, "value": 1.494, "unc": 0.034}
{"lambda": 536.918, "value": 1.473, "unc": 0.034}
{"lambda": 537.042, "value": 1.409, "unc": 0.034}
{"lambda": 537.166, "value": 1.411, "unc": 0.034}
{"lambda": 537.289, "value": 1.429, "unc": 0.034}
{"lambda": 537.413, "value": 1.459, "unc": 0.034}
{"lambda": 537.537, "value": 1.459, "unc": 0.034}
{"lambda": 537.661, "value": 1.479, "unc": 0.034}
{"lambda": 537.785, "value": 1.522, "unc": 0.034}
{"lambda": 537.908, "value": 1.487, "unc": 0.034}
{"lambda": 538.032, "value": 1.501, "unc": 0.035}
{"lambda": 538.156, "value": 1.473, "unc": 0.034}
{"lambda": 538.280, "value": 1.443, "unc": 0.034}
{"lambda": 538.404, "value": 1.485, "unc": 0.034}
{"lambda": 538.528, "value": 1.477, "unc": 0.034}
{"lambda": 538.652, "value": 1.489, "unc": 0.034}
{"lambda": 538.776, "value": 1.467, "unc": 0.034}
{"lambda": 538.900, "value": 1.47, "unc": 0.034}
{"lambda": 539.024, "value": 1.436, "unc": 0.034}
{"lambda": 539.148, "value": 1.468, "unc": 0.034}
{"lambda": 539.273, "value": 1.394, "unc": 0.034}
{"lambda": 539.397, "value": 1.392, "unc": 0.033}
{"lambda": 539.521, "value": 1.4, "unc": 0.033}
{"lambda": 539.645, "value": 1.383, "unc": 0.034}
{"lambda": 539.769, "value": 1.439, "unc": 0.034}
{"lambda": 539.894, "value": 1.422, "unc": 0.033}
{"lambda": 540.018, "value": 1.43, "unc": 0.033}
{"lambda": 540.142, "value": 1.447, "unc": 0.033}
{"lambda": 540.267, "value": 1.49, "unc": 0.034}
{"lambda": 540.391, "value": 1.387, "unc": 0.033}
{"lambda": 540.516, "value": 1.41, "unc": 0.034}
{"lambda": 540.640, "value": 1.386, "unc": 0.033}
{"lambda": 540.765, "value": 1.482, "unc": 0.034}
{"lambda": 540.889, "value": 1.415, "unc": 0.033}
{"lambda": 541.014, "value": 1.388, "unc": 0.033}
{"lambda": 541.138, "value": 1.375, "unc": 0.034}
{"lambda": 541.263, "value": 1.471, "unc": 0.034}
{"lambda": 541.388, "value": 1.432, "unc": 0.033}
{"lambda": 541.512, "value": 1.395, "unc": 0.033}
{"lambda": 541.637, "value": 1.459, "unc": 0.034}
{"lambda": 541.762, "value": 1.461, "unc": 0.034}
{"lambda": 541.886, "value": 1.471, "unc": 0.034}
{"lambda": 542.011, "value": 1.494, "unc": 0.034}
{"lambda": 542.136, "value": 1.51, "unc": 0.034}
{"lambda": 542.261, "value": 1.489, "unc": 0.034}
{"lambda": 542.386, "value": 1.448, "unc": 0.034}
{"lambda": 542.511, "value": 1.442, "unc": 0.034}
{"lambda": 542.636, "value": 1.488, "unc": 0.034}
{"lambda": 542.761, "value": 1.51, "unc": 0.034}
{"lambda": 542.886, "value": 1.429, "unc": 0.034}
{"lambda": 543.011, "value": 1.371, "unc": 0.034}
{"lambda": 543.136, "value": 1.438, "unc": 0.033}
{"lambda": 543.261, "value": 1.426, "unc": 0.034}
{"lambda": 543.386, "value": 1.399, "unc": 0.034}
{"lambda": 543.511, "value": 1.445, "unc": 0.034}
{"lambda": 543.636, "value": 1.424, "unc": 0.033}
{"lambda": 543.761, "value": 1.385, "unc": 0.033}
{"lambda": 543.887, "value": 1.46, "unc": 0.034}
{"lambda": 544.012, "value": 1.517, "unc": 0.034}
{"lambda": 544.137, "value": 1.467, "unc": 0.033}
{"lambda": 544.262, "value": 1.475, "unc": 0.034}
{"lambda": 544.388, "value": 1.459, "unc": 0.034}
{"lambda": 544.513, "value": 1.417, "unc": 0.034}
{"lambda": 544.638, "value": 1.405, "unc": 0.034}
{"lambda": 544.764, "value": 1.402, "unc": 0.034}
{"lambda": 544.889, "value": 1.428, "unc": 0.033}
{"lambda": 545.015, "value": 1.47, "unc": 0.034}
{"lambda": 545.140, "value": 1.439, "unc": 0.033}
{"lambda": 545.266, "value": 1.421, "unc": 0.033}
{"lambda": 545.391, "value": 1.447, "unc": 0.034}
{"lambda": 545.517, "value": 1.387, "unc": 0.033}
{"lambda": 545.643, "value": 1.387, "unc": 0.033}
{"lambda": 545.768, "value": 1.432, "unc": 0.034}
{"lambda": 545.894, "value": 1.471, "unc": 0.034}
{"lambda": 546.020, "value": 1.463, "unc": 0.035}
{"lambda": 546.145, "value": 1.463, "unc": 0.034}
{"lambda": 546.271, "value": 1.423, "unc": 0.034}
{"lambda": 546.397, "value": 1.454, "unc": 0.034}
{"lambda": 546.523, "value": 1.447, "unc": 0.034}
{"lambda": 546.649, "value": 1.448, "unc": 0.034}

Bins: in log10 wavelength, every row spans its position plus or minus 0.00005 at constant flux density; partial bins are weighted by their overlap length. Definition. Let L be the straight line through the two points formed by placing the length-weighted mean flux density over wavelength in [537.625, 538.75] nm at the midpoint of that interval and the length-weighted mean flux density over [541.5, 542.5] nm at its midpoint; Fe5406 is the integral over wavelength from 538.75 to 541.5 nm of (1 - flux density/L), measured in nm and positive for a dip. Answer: 0.09 nm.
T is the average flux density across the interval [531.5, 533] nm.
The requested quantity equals 1.46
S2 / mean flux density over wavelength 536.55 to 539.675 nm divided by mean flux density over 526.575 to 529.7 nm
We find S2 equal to 1.0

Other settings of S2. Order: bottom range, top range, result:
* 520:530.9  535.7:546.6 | 0.99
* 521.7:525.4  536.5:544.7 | 0.99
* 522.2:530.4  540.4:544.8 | 0.99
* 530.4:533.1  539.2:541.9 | 0.97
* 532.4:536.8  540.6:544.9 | 0.99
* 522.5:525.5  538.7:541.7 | 0.98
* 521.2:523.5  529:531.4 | 1.01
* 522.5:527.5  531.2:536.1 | 1.00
